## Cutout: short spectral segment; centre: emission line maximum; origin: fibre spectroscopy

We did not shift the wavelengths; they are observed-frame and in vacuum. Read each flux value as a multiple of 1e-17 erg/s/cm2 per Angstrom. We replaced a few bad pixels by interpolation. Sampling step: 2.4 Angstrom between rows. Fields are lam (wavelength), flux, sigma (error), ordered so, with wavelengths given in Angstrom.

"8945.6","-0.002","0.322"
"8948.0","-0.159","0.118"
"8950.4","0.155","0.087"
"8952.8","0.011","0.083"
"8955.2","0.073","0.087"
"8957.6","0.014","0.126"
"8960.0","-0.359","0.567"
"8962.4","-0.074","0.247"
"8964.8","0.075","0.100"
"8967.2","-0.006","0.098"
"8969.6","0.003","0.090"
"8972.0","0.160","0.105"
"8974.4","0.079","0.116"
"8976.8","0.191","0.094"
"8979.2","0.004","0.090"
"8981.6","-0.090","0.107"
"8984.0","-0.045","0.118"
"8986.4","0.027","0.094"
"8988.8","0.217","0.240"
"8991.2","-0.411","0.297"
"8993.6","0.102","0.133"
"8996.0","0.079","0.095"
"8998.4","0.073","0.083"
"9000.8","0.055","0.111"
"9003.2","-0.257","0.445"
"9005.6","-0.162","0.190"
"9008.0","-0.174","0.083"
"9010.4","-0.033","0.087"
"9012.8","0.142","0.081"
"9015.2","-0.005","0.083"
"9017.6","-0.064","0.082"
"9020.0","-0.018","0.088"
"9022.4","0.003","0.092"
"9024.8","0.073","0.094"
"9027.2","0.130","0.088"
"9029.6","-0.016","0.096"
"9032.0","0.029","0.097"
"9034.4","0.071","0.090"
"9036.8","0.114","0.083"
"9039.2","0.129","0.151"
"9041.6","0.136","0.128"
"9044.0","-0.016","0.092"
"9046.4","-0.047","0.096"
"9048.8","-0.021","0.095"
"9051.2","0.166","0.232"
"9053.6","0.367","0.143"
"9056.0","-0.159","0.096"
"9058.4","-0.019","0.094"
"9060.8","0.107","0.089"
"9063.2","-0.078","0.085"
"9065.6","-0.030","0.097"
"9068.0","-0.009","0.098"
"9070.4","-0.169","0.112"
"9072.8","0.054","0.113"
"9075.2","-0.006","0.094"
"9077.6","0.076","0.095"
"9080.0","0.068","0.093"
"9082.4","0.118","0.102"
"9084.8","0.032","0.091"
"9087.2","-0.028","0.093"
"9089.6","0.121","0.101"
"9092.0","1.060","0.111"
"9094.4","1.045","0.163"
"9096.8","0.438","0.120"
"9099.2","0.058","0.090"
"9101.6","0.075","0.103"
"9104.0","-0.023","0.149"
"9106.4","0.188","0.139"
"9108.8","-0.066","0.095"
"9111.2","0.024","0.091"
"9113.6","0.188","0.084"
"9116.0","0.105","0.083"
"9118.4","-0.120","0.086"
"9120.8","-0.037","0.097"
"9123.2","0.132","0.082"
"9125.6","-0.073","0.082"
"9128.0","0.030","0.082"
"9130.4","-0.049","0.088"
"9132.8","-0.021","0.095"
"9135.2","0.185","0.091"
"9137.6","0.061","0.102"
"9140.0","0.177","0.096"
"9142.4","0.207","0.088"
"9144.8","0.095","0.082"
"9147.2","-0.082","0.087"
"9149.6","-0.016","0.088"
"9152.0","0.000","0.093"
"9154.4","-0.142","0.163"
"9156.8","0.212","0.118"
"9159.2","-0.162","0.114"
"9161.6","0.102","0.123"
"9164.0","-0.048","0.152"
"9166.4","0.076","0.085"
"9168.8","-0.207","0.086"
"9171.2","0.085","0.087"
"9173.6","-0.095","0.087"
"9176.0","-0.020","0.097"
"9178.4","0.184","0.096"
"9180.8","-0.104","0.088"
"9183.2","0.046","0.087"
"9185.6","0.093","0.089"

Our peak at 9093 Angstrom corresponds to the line H-beta 4861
